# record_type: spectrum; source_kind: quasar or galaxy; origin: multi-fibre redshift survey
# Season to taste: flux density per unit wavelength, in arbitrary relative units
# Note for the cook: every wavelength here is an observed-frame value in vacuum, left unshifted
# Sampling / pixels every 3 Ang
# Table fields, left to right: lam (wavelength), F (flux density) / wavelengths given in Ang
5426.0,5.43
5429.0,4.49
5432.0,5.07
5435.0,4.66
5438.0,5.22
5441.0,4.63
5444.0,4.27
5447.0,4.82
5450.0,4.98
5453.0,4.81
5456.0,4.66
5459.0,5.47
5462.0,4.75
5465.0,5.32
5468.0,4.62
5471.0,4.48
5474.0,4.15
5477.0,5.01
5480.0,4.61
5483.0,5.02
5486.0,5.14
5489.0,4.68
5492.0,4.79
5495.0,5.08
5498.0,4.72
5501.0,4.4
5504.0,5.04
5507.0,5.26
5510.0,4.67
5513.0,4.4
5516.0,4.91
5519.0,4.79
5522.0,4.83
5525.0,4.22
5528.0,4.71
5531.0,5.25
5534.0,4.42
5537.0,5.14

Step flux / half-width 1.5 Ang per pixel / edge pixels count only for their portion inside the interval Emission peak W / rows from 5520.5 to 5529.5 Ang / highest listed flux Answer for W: 4.83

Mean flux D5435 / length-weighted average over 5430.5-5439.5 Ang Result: 4.98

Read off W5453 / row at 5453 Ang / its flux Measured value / 4.81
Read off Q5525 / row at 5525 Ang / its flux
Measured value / 4.22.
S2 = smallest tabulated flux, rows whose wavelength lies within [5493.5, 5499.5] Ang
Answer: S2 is 4.72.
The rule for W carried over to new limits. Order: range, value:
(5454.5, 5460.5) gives 5.47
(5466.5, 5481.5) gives 5.01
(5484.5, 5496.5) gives 5.14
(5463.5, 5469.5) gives 5.32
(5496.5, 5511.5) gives 5.26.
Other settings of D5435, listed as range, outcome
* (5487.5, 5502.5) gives 4.73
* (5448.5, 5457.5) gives 4.82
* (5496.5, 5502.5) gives 4.56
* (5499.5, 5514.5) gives 4.75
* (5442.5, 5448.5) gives 4.54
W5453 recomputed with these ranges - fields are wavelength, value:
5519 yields 4.79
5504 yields 5.04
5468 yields 4.62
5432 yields 5.07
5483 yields 5.02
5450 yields 4.98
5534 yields 4.42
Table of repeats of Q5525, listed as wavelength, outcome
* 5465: 5.32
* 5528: 4.71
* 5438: 5.22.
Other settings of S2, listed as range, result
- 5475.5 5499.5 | 4.61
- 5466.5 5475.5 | 4.15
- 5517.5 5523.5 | 4.79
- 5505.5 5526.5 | 4.22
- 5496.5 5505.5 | 4.4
